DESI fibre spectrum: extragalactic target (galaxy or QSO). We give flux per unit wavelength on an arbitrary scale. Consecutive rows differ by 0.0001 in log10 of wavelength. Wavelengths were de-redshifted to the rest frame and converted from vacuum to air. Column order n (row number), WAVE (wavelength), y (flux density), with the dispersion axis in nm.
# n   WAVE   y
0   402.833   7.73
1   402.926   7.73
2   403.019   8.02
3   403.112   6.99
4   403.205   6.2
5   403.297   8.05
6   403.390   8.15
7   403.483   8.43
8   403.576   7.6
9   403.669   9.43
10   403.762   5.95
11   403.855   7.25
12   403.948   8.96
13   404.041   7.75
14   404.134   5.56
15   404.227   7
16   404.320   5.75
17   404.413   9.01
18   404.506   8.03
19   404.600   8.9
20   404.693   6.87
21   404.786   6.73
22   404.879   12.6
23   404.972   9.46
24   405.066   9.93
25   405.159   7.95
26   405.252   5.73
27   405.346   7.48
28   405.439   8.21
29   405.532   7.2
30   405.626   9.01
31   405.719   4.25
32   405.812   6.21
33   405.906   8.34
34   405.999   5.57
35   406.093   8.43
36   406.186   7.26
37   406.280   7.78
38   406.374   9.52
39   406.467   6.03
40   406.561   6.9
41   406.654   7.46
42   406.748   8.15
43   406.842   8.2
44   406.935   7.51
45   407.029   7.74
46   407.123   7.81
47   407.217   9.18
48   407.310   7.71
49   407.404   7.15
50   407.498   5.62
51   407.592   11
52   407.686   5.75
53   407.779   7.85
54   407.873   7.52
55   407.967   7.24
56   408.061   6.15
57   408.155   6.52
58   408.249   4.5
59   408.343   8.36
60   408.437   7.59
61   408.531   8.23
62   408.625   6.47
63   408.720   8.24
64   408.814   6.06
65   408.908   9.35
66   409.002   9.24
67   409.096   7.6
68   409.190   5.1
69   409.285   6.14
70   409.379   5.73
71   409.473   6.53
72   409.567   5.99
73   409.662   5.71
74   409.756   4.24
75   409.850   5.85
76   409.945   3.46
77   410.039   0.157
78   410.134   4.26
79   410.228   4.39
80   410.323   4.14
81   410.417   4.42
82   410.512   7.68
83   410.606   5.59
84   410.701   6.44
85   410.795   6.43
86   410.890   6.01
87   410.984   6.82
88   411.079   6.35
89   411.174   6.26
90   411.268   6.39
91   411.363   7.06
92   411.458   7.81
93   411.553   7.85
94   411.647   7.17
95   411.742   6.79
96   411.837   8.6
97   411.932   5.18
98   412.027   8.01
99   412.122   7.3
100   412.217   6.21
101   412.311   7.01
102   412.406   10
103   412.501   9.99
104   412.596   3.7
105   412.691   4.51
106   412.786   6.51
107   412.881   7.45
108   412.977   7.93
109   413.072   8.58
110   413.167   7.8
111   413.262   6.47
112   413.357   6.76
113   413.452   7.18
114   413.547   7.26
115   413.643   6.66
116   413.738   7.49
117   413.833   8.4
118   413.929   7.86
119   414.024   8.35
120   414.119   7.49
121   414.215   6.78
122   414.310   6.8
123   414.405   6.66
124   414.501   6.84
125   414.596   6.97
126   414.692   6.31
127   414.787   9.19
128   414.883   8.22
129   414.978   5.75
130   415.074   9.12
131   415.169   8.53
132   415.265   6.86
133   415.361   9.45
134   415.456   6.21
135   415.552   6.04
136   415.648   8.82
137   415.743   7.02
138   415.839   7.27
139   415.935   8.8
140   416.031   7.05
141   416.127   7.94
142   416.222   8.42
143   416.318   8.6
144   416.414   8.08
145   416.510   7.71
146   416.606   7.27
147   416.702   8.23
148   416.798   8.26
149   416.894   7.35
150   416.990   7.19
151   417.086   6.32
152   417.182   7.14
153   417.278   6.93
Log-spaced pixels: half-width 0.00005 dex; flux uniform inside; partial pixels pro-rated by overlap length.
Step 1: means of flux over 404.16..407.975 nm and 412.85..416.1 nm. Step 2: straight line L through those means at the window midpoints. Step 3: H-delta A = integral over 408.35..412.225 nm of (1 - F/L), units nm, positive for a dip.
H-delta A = 0.641 nm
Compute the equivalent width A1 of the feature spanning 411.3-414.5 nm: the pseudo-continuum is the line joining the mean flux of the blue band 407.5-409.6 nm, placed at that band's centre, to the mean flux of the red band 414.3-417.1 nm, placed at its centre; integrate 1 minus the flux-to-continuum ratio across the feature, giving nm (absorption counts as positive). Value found 0.070 nm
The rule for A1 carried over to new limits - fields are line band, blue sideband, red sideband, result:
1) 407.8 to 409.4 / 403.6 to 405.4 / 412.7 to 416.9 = 0.14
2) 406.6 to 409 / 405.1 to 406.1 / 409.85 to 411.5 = -0.42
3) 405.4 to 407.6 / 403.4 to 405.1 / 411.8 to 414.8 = 0.09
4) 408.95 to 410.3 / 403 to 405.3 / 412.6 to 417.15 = 0.41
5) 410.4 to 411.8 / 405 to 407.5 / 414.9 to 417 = 0.18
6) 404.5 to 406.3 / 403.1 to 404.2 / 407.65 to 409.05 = -0.08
